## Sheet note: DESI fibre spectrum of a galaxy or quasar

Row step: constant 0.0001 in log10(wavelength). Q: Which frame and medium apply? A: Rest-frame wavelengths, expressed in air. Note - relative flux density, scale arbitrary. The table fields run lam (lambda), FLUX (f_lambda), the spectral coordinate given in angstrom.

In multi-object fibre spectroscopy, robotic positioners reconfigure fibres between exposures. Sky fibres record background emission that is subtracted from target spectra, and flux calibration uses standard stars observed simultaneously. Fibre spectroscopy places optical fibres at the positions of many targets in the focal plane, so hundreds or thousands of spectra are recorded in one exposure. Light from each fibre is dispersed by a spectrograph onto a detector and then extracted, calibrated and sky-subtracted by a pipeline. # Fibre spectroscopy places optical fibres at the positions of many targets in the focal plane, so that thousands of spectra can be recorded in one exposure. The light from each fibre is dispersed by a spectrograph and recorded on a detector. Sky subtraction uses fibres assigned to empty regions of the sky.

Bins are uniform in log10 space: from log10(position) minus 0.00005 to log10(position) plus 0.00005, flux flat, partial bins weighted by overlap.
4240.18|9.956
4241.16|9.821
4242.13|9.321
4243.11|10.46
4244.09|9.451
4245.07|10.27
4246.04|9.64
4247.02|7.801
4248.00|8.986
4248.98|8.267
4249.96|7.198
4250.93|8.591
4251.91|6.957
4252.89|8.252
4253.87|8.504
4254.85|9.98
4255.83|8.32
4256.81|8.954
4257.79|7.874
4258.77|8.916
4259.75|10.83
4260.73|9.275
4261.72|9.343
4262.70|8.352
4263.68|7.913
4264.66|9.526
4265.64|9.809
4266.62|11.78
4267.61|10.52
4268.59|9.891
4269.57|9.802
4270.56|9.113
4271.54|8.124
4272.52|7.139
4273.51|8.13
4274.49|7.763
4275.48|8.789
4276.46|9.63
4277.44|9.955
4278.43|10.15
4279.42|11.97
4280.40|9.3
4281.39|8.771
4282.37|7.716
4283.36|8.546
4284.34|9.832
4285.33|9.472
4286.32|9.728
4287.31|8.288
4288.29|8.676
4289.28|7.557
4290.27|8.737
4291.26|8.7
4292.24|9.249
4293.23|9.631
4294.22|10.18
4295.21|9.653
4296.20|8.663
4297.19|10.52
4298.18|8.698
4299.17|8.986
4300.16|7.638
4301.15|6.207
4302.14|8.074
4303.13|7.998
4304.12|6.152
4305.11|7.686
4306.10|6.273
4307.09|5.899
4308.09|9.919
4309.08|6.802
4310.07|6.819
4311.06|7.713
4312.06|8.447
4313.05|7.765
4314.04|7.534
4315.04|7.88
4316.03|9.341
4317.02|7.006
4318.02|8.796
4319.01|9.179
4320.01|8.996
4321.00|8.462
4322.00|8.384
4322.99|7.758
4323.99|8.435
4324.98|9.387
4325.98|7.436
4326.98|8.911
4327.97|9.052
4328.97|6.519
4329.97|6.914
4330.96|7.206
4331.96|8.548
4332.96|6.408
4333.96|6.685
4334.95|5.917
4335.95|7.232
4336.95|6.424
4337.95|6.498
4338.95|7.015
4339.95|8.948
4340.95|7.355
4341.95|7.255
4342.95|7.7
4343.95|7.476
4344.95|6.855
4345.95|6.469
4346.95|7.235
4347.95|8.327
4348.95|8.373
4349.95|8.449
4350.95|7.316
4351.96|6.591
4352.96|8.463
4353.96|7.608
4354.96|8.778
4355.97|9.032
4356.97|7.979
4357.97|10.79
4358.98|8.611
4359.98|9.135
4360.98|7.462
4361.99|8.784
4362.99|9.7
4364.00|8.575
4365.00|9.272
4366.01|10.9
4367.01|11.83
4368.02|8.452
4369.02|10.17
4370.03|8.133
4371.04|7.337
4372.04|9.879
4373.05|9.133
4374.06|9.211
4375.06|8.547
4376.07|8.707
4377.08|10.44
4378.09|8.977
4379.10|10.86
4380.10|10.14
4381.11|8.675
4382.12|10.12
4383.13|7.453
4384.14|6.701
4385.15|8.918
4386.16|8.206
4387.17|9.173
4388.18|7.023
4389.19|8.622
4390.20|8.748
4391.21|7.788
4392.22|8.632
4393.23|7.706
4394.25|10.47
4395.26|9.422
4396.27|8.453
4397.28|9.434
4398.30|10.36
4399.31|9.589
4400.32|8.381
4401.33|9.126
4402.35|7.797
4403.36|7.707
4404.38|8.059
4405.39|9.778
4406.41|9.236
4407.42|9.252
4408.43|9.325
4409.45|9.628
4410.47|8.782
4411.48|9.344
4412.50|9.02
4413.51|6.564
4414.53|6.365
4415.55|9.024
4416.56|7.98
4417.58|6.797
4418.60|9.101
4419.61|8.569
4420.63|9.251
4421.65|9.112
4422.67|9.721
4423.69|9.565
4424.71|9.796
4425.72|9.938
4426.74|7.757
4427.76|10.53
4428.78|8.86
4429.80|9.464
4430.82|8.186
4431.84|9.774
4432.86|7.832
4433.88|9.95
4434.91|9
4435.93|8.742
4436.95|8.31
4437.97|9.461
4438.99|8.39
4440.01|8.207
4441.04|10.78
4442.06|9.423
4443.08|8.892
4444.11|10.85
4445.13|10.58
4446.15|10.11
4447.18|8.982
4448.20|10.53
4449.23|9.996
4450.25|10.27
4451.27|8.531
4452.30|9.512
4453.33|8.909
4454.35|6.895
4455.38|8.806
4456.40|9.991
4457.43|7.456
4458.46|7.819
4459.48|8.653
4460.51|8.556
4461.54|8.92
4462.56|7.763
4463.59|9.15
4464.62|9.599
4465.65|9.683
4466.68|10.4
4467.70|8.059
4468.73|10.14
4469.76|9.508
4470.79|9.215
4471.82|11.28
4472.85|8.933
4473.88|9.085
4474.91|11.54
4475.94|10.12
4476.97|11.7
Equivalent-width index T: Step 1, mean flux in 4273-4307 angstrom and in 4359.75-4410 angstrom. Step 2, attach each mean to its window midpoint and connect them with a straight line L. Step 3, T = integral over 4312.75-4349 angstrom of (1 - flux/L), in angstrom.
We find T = 4.6 angstrom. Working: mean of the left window 8.71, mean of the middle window 7.71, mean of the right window 8.99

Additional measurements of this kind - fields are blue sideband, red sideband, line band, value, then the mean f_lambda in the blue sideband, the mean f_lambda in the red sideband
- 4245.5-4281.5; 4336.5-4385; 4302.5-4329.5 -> 2.5 angstrom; 9.04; 8.51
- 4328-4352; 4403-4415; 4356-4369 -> -2.7 angstrom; 7.28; 8.6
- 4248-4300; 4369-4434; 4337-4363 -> 2.9 angstrom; 9.04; 8.85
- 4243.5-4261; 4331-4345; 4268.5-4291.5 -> -2.0 angstrom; 8.79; 7.17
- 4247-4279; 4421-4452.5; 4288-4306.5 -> 1.3 angstrom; 8.94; 9.39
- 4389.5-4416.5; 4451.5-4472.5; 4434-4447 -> -0.7 angstrom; 8.76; 9.01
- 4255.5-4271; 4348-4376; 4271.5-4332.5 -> 5.1 angstrom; 9.4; 8.83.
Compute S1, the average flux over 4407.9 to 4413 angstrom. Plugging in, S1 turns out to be 9.22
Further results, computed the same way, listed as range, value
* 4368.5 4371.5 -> 8.56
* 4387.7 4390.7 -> 8.14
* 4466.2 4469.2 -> 9.54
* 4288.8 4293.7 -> 8.78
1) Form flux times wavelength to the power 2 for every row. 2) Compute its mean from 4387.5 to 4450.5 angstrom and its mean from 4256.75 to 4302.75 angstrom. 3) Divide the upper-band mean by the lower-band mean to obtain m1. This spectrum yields 1.06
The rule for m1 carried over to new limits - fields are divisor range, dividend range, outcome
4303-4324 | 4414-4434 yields 1.19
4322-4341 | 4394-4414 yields 1.23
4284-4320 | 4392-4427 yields 1.12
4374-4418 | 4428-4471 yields 1.07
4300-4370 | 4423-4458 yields 1.21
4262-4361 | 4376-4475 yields 1.15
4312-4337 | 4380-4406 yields 1.14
